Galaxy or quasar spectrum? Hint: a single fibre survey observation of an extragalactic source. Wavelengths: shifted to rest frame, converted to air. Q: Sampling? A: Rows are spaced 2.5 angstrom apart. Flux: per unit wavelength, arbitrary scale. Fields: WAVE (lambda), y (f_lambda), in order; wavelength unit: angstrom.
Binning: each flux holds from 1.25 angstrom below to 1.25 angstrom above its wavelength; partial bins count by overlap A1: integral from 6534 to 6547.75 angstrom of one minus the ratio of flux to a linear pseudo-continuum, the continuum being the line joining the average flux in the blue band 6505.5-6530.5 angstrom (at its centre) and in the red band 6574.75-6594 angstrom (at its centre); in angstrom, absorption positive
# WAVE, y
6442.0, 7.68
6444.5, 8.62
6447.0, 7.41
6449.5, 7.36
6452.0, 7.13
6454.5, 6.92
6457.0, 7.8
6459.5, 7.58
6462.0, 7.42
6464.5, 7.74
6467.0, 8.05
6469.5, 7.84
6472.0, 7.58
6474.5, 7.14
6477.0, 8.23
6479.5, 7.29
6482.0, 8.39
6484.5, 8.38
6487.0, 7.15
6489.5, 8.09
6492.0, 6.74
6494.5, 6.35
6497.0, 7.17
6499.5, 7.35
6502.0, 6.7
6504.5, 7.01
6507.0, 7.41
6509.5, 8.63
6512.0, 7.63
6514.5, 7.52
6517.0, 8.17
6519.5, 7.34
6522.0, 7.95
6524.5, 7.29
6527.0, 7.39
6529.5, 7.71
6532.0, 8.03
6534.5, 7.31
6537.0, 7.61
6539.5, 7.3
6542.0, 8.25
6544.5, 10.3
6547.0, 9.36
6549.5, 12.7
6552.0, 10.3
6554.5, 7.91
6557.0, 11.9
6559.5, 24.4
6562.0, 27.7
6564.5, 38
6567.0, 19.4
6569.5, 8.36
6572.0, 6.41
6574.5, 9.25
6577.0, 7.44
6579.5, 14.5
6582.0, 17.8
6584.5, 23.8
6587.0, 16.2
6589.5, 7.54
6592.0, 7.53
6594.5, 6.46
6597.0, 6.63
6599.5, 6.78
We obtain 1.7 angstrom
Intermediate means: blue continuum 7.7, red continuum 13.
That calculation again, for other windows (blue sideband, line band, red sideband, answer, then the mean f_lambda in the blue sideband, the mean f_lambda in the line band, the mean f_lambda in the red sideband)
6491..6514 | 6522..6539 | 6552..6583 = 5.2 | 7.24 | 7.57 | 15.8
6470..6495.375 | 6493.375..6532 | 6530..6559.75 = 5.4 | 7.56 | 7.46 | 9.91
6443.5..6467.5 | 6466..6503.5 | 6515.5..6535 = 0.6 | 7.58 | 7.49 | 7.66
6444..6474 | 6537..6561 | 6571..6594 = -0.8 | 7.58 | 11.4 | 12.1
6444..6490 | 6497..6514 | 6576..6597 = 3.2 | 7.67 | 7.44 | 12.4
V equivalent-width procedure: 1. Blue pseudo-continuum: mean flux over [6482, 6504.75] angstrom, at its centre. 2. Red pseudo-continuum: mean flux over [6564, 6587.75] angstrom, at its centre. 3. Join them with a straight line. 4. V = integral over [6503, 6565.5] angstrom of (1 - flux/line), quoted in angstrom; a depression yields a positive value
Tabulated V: 4.6 angstrom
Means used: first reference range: 7.29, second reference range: 15.4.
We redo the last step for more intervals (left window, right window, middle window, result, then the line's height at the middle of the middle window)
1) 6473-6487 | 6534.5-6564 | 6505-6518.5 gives 3.1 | 10.2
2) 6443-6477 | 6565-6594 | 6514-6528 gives 3.7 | 10.4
